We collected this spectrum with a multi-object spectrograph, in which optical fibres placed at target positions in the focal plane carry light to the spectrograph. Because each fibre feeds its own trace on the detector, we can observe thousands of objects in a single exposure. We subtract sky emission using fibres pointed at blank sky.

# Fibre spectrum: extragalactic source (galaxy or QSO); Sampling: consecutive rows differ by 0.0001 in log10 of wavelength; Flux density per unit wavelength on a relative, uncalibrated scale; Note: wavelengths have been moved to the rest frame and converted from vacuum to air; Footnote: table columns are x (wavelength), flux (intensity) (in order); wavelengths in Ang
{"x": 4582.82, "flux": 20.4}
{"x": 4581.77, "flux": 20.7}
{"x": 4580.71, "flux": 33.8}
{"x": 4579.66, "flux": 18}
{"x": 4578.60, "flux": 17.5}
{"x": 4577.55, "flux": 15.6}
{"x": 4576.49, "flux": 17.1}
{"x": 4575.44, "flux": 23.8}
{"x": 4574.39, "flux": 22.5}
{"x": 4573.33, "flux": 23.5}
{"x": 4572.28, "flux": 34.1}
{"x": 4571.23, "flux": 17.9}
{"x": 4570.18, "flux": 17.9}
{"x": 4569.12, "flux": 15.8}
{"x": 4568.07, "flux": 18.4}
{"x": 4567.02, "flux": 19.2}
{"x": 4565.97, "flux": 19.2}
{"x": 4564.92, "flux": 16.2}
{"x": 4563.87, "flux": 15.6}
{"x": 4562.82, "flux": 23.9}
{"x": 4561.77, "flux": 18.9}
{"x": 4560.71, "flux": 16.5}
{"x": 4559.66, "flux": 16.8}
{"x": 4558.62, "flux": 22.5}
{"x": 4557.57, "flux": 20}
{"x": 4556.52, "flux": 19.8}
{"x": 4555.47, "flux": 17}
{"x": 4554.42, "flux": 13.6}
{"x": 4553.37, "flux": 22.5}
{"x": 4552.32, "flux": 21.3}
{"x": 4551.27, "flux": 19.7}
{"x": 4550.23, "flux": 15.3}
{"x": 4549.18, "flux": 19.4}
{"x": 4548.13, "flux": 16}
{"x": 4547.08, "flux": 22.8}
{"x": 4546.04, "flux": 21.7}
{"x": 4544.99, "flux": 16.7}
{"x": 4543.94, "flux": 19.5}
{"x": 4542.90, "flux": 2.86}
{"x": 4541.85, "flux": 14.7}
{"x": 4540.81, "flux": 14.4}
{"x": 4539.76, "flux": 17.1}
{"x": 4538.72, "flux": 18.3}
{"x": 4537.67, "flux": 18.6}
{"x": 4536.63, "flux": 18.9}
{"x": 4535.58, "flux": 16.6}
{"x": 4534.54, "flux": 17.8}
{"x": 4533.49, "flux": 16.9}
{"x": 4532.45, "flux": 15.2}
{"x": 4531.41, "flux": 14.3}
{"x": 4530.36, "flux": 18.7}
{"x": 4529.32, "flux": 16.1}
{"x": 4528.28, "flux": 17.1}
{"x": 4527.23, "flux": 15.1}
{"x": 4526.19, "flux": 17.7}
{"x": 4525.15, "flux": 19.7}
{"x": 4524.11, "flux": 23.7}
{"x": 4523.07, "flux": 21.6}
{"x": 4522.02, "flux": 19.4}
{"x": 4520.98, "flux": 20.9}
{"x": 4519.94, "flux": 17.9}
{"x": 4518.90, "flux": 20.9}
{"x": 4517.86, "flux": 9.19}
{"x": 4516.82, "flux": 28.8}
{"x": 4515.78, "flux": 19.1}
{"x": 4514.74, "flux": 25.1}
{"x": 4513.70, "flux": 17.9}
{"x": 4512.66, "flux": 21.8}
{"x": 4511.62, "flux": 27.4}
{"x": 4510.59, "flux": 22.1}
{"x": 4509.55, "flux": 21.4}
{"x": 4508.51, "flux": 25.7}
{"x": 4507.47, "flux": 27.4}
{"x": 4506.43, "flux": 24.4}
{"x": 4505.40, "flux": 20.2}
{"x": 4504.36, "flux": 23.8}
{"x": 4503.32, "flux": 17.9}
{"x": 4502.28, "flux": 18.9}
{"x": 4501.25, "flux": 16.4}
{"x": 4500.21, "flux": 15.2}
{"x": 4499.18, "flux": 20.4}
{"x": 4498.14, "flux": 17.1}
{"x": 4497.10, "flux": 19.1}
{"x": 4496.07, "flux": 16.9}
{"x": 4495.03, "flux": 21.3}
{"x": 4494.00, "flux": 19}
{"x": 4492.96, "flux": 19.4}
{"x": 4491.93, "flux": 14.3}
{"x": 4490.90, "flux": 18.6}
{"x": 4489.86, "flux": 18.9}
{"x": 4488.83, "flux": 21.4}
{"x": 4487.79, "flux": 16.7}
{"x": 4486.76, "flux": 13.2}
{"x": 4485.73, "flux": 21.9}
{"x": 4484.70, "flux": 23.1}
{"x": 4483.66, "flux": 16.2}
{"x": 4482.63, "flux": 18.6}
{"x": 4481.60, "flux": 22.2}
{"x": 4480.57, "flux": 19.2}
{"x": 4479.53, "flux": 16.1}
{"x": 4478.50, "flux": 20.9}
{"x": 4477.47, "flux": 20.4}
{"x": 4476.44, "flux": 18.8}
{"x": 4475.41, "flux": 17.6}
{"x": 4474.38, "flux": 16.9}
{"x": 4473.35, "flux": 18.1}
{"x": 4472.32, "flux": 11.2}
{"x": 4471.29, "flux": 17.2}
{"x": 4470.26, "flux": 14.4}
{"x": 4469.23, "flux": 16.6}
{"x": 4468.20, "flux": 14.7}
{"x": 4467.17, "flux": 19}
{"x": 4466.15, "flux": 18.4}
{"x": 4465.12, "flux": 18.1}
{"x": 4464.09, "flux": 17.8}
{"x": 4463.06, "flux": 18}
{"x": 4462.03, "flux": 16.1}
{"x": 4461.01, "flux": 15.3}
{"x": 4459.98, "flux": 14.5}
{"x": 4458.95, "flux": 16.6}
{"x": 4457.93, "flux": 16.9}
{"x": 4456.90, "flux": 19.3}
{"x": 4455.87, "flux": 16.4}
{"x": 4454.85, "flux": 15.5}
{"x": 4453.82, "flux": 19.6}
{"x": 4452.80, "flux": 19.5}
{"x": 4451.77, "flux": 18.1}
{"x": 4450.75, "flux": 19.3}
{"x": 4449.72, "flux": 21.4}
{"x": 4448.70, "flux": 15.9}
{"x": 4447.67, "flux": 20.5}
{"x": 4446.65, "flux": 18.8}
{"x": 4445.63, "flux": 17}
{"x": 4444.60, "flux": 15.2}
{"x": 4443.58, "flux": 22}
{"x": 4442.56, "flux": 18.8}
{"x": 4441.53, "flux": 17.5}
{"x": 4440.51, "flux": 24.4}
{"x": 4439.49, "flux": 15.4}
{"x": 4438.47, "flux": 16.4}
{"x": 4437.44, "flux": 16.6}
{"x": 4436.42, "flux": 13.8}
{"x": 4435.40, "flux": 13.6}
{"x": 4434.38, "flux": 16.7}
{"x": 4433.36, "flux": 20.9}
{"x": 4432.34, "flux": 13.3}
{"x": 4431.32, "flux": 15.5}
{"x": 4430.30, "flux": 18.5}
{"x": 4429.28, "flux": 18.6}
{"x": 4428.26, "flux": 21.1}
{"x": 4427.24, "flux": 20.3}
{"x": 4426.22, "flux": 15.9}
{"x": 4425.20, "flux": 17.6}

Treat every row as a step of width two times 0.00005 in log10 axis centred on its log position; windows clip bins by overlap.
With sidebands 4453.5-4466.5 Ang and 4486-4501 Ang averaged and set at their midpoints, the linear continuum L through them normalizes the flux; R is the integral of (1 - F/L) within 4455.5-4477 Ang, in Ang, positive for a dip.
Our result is 0.6 Ang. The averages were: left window 17.1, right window 18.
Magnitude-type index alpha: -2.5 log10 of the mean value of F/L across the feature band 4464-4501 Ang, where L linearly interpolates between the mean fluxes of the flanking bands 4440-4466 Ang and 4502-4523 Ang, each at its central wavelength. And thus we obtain 0.10 mag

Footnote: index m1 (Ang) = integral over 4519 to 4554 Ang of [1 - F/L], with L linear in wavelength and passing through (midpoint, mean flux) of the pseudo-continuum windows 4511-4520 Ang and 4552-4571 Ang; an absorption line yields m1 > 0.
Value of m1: 3.6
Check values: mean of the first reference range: 21.1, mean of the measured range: 17.9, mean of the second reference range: 18.6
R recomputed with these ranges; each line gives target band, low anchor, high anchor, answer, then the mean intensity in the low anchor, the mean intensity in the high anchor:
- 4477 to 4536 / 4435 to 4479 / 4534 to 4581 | -4.2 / 17.5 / 18.8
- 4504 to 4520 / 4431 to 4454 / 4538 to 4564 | -3.8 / 17.8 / 17.9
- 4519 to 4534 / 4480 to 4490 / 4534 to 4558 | -0.1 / 19.1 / 17.6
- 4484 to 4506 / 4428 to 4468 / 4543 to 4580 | -0.6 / 17.7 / 19.1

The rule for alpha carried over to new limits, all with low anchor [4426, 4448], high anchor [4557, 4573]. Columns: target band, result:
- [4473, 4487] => -0.03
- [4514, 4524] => -0.08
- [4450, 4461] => 0.03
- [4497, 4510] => -0.11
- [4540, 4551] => 0.18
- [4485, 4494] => 0.02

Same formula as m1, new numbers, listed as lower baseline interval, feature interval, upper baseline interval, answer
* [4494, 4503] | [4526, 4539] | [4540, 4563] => 0.7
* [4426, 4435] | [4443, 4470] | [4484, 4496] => 0.9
